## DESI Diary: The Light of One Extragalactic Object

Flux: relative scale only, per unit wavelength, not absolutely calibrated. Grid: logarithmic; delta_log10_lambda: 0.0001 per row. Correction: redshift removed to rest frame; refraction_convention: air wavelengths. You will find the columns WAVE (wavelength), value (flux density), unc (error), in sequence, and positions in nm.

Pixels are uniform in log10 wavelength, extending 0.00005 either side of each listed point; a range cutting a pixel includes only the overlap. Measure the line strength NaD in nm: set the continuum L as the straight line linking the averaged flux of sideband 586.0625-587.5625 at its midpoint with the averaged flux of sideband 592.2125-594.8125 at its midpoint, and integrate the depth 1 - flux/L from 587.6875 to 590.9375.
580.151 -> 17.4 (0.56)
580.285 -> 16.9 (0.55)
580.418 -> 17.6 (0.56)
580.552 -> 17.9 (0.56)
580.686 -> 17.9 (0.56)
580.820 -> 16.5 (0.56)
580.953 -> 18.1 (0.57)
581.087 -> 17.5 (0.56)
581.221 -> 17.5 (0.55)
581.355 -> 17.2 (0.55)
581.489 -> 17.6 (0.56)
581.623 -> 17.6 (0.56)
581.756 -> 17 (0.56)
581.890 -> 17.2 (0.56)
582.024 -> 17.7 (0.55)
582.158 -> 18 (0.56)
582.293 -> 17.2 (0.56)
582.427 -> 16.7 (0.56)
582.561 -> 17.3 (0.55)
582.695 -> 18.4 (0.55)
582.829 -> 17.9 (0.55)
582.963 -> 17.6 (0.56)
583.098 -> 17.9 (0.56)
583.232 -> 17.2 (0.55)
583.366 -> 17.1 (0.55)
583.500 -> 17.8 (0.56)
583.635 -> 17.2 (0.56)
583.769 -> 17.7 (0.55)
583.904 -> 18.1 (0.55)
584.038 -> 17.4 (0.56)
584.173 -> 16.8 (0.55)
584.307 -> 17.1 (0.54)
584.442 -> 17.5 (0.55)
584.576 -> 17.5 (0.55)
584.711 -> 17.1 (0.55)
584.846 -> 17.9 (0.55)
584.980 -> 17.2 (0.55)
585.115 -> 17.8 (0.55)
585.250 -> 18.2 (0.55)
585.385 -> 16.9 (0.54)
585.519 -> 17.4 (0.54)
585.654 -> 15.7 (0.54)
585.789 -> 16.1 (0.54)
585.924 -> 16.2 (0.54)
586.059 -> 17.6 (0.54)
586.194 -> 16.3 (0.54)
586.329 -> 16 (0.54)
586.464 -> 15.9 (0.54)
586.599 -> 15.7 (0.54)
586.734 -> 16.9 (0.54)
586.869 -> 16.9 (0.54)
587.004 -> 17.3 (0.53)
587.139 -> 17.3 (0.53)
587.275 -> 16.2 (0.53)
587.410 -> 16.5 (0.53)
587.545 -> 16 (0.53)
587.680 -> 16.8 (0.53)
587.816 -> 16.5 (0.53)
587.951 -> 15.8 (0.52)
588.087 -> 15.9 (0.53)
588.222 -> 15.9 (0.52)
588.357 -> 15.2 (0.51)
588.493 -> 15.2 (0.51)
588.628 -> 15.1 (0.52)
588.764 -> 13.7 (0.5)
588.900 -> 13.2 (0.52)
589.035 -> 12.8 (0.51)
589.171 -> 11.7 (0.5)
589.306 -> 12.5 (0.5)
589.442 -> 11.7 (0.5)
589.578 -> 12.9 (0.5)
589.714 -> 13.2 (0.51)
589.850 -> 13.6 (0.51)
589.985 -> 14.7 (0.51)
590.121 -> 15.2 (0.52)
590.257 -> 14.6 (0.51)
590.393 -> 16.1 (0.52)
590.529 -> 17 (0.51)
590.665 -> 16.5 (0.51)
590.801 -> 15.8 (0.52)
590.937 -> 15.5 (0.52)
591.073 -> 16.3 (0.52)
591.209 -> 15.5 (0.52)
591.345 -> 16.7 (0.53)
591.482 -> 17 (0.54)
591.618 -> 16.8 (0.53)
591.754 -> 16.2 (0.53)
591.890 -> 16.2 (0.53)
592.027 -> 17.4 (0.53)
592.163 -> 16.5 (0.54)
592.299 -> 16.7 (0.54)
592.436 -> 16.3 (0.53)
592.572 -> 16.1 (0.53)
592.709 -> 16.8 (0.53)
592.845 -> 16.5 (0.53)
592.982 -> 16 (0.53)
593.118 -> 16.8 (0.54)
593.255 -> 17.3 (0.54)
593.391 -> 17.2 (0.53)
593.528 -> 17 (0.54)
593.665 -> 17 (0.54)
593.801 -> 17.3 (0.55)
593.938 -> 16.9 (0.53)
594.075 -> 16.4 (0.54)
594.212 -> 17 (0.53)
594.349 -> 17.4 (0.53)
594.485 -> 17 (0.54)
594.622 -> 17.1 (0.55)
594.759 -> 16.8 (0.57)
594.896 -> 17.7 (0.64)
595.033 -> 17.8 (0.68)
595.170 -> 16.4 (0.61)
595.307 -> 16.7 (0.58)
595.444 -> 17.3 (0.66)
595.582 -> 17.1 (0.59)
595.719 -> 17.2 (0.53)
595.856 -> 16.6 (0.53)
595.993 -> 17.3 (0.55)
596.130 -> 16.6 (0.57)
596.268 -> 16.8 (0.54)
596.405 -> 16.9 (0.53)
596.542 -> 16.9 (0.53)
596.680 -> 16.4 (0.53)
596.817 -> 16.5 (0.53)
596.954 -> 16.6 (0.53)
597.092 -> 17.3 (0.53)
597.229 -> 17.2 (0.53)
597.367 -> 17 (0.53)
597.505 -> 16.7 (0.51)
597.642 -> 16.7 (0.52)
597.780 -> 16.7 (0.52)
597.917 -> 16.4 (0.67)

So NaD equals 0.39 nm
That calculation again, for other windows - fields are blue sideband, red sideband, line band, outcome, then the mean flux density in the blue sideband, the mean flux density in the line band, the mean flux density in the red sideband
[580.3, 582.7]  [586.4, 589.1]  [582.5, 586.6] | -0.14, 17.5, 17.2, 15.7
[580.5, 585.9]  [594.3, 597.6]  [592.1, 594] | 0.04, 17.4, 16.7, 17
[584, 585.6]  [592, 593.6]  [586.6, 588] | 0.05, 17.4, 16.6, 16.7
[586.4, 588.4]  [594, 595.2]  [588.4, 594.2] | 0.41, 16.3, 15.6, 17.1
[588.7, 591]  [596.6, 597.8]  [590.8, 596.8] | -0.47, 14.2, 16.8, 16.8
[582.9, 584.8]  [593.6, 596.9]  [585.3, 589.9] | 0.50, 17.4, 15.4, 17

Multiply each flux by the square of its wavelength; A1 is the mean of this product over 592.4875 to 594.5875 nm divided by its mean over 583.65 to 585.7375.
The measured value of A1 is 1.00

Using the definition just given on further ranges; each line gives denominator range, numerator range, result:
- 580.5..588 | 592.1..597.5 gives 1.02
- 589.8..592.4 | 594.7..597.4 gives 1.07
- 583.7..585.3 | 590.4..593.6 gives 0.97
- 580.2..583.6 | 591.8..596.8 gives 1.01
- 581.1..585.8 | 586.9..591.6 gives 0.89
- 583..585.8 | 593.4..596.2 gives 1.02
